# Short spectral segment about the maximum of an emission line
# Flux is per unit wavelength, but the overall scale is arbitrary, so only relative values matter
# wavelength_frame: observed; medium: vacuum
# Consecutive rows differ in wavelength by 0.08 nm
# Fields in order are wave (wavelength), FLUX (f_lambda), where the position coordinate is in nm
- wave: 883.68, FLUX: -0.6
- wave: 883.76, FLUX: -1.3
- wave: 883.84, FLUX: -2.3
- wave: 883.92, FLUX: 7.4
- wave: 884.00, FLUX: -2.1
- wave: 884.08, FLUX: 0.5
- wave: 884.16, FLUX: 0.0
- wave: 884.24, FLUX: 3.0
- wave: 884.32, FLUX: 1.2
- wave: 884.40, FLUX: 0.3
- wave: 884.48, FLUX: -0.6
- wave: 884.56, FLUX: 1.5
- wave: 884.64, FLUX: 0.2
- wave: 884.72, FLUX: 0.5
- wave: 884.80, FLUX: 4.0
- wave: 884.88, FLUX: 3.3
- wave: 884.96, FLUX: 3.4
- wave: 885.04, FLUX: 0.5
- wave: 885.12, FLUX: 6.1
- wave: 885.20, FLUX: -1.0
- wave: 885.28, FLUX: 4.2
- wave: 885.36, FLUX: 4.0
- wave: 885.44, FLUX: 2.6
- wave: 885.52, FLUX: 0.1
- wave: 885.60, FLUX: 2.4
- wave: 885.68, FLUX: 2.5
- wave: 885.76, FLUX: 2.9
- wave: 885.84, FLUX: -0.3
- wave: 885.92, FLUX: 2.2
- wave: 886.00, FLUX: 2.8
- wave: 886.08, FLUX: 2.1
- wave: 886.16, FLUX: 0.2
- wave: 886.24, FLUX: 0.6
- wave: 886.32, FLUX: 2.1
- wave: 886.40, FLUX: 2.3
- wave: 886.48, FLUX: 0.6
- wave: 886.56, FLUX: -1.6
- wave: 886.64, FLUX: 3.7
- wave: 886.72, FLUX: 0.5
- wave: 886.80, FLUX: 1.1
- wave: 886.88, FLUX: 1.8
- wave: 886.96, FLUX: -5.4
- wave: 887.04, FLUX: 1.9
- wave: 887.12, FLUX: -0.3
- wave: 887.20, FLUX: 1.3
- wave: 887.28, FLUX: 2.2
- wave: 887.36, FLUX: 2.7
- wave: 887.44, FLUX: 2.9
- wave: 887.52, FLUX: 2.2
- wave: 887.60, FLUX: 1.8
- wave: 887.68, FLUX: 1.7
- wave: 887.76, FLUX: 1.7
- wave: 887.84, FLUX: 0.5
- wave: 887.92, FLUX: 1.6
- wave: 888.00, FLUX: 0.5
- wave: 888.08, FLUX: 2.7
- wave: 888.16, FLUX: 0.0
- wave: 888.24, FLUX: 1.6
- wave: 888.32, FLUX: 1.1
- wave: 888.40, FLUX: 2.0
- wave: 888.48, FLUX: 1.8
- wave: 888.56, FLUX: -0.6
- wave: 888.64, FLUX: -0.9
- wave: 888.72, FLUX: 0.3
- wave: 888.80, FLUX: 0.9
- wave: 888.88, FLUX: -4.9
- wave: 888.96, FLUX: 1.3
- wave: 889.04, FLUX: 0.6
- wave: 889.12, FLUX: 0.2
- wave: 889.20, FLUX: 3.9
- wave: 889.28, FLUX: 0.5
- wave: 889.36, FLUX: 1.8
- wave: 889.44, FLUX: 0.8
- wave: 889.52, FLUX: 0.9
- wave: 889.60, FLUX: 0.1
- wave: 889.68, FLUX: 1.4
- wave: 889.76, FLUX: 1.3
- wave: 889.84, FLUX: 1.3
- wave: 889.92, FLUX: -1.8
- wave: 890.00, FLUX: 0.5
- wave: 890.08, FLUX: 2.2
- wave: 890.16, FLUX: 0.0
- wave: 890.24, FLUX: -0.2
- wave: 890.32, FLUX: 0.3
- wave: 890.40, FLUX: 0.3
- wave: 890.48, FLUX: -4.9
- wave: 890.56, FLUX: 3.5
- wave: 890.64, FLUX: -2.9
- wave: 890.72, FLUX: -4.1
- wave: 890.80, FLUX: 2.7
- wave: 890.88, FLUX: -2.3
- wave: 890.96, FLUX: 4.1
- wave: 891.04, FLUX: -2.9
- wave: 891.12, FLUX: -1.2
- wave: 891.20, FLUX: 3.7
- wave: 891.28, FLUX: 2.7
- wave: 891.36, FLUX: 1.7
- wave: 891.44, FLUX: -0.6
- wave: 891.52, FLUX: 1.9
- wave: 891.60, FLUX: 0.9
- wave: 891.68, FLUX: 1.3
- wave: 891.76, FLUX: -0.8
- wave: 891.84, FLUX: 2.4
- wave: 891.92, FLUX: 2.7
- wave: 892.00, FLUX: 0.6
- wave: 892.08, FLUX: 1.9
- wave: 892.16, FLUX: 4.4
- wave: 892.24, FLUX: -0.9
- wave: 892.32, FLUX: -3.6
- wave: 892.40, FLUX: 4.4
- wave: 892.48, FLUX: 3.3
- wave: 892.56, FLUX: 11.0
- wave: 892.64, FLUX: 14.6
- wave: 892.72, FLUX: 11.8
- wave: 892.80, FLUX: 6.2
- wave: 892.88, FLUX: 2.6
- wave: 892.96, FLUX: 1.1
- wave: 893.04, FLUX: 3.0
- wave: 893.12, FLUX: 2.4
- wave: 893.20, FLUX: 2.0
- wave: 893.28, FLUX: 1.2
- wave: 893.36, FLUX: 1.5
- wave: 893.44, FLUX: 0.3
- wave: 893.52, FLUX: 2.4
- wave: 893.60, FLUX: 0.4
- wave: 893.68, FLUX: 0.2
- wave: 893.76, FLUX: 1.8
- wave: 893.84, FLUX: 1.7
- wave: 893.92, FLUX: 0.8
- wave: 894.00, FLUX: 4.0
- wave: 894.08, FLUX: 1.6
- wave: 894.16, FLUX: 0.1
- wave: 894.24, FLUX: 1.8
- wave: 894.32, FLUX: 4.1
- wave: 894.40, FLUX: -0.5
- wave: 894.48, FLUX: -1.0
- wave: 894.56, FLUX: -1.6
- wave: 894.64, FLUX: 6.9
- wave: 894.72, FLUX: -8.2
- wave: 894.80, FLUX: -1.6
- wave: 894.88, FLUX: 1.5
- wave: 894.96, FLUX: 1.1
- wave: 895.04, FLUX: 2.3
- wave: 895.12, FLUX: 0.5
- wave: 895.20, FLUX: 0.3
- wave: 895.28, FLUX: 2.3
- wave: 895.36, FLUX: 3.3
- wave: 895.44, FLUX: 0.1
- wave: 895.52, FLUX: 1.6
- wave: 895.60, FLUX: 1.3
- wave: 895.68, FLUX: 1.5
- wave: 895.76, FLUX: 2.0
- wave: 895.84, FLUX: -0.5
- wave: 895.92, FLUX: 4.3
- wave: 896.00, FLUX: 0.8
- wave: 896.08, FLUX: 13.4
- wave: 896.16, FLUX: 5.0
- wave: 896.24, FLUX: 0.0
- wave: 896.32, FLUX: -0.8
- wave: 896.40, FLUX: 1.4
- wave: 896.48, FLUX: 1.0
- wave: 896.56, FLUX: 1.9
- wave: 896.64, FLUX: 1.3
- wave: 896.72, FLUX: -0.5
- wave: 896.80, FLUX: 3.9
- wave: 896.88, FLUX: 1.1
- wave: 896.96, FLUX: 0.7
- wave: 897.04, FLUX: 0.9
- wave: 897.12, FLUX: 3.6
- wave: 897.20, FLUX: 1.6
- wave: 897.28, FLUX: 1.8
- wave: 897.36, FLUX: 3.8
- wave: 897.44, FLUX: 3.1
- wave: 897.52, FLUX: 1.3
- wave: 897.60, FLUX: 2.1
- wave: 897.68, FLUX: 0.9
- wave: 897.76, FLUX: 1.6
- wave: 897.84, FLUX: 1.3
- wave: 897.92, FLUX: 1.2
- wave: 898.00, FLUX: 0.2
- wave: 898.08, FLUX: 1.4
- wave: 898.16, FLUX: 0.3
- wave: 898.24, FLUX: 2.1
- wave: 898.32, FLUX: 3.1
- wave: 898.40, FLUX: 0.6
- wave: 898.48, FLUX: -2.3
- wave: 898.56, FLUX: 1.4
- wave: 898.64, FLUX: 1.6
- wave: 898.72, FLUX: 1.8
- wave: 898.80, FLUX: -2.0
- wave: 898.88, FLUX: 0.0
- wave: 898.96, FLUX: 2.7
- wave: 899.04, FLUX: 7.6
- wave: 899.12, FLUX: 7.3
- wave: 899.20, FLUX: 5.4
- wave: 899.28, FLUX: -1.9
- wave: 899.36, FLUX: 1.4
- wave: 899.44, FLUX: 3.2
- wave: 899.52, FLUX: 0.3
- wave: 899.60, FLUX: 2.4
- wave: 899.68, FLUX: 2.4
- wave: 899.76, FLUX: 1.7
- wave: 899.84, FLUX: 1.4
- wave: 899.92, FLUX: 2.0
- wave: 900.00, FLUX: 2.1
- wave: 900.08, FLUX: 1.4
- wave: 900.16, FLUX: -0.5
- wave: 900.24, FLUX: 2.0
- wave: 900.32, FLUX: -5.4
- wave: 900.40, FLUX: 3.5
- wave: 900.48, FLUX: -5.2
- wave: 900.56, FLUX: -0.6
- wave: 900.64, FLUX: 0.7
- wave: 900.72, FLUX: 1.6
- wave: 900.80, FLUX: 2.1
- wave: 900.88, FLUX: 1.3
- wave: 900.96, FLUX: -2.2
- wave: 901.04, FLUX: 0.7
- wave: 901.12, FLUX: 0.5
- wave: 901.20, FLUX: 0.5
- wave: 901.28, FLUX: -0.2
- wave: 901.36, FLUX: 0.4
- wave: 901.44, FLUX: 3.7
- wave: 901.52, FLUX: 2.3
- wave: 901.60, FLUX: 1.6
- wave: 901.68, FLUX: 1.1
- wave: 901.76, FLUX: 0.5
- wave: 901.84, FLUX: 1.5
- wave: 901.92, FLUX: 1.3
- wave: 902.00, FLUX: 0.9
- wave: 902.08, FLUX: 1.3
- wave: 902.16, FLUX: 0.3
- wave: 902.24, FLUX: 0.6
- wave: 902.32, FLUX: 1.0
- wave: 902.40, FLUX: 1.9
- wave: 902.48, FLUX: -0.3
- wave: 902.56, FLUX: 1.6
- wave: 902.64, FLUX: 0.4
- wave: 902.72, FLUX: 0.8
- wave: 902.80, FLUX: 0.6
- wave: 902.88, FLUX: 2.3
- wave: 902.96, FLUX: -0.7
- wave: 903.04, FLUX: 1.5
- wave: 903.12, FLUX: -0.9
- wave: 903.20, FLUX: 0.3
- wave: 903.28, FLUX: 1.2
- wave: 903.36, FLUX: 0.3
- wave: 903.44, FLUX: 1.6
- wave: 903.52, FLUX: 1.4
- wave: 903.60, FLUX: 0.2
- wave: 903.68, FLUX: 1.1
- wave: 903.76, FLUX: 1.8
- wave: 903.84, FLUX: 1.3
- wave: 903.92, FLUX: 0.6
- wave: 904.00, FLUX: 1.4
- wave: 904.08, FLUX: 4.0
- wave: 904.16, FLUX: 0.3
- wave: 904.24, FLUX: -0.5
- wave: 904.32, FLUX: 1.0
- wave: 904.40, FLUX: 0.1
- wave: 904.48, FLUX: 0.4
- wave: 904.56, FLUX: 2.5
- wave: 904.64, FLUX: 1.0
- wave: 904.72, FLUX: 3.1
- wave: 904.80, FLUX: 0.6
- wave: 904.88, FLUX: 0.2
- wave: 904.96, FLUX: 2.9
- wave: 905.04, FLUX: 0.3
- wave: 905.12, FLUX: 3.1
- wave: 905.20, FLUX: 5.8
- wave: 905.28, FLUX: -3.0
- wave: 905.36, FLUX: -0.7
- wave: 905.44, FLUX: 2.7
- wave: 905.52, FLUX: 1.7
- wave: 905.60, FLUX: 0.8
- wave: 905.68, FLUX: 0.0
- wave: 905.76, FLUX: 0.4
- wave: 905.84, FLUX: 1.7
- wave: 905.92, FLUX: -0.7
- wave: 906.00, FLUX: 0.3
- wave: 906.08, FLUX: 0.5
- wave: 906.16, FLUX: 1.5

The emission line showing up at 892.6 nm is Hbeta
